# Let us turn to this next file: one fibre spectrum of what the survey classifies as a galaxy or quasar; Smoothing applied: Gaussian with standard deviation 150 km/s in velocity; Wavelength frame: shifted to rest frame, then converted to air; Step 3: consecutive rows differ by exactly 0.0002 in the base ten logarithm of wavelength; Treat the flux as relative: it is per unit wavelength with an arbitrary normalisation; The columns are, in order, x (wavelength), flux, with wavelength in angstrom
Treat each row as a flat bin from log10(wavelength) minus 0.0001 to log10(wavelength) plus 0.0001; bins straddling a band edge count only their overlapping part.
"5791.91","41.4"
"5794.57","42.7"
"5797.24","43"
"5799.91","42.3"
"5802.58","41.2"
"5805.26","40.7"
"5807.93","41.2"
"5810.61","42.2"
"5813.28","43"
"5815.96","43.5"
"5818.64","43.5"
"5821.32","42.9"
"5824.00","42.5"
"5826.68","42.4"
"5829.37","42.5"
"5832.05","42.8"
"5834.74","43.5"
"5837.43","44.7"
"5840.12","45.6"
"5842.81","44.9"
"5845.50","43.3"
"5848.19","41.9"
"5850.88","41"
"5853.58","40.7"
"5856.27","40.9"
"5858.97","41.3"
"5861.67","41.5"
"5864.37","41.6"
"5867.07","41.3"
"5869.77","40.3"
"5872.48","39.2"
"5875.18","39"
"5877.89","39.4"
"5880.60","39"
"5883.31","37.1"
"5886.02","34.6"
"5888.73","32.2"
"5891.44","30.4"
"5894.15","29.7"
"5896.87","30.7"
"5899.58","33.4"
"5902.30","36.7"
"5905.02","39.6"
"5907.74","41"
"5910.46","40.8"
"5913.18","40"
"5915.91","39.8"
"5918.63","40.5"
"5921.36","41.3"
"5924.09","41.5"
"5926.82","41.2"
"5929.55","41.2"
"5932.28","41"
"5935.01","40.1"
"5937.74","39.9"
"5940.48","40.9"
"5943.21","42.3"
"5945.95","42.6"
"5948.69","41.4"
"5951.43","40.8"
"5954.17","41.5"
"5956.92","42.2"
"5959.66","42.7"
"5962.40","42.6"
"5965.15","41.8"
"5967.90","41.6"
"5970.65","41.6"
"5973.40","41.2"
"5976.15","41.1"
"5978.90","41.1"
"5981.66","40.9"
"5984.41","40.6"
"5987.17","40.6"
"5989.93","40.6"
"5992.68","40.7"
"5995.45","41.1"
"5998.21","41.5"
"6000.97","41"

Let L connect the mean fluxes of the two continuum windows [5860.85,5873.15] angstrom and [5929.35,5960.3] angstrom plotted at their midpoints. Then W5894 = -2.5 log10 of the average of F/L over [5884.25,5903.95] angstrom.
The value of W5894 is 0.24 mag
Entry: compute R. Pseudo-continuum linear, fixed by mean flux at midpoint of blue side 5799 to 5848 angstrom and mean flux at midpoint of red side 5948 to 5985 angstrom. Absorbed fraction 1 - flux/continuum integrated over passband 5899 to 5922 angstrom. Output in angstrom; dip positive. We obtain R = 1.5 angstrom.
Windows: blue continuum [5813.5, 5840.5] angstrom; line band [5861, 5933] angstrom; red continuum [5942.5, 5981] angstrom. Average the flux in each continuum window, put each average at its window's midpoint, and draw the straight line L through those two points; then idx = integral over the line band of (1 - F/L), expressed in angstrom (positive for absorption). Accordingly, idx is 7.2 angstrom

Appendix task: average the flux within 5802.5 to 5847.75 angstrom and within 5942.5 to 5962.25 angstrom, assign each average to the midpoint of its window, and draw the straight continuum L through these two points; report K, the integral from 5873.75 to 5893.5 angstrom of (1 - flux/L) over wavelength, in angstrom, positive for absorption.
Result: 3.15 angstrom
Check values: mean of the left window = 43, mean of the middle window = 35.8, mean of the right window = 42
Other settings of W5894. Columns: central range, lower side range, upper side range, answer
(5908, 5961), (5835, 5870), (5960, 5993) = 0.01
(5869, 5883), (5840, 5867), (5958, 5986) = 0.08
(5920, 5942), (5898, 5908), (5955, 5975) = -0.04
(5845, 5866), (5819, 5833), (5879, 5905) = -0.07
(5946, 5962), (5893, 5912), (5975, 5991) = -0.07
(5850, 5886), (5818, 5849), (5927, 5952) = 0.07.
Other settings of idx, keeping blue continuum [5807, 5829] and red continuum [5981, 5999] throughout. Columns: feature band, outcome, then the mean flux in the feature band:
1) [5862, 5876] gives 0.57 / 40.4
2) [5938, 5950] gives -0.09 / 41.6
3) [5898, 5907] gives 1.09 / 36.7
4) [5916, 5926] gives 0.15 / 40.9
